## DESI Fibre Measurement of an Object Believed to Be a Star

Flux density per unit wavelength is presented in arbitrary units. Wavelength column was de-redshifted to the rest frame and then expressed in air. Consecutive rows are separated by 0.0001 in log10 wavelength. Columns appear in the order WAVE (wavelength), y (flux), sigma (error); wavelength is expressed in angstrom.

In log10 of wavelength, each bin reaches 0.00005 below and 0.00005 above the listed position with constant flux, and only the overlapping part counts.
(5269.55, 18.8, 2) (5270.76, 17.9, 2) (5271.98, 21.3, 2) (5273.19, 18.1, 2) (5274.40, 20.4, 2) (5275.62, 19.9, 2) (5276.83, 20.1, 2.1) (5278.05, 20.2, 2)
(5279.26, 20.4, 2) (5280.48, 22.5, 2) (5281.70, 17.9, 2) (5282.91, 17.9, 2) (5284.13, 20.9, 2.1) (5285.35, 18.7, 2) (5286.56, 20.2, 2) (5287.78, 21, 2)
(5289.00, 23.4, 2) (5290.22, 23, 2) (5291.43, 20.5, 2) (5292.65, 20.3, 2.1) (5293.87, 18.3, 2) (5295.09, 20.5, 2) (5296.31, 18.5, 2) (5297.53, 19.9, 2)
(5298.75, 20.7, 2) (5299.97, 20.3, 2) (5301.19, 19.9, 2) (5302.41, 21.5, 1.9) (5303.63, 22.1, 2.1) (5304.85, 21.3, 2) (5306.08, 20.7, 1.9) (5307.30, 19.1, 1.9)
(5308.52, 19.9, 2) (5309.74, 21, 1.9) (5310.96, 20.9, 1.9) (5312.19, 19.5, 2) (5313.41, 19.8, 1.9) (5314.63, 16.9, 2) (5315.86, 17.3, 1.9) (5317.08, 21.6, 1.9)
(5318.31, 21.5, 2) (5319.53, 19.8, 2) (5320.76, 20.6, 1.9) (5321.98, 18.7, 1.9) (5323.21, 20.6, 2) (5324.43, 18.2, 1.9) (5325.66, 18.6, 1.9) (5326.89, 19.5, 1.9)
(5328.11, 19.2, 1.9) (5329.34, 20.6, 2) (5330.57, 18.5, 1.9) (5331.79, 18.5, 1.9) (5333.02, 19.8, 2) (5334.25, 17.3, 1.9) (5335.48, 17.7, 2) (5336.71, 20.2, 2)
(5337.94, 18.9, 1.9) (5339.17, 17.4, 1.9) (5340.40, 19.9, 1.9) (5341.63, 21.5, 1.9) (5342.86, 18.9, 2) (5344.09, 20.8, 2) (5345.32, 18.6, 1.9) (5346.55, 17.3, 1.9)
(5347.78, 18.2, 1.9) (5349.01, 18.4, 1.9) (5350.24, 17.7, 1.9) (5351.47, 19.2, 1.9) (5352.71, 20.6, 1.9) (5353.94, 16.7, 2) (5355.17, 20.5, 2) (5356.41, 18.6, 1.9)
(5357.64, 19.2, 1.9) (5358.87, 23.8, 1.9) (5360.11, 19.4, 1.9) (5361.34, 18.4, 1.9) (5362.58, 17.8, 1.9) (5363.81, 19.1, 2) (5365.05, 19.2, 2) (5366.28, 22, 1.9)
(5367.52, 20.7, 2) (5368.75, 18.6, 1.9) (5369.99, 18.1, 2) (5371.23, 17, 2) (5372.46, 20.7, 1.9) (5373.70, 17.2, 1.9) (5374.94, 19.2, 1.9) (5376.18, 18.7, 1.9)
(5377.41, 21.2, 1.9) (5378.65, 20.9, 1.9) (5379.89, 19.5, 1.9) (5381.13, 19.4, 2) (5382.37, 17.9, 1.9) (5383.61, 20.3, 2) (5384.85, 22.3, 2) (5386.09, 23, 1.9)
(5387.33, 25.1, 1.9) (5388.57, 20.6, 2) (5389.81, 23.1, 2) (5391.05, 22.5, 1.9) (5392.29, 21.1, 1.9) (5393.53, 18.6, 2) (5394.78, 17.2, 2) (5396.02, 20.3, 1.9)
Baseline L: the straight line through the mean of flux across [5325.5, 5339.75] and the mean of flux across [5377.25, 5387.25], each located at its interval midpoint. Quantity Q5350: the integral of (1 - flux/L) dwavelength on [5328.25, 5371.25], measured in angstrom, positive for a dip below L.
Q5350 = 0.8 angstrom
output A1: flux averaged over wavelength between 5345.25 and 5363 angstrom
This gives 19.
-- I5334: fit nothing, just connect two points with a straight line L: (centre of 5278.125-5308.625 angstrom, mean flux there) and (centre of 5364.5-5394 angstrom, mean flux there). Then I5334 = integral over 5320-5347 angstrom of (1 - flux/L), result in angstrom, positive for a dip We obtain 1.57 angstrom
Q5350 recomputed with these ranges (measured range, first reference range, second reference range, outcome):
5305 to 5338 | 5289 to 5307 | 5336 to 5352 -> 0.5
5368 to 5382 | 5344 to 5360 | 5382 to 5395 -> 0.9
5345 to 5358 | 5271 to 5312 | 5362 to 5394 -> 1.0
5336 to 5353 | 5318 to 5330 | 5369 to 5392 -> 0.7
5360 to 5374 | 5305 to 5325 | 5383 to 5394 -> 1.5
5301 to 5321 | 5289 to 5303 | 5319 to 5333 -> -0.3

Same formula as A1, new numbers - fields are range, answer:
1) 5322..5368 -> 19.2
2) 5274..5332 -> 20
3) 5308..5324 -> 19.8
